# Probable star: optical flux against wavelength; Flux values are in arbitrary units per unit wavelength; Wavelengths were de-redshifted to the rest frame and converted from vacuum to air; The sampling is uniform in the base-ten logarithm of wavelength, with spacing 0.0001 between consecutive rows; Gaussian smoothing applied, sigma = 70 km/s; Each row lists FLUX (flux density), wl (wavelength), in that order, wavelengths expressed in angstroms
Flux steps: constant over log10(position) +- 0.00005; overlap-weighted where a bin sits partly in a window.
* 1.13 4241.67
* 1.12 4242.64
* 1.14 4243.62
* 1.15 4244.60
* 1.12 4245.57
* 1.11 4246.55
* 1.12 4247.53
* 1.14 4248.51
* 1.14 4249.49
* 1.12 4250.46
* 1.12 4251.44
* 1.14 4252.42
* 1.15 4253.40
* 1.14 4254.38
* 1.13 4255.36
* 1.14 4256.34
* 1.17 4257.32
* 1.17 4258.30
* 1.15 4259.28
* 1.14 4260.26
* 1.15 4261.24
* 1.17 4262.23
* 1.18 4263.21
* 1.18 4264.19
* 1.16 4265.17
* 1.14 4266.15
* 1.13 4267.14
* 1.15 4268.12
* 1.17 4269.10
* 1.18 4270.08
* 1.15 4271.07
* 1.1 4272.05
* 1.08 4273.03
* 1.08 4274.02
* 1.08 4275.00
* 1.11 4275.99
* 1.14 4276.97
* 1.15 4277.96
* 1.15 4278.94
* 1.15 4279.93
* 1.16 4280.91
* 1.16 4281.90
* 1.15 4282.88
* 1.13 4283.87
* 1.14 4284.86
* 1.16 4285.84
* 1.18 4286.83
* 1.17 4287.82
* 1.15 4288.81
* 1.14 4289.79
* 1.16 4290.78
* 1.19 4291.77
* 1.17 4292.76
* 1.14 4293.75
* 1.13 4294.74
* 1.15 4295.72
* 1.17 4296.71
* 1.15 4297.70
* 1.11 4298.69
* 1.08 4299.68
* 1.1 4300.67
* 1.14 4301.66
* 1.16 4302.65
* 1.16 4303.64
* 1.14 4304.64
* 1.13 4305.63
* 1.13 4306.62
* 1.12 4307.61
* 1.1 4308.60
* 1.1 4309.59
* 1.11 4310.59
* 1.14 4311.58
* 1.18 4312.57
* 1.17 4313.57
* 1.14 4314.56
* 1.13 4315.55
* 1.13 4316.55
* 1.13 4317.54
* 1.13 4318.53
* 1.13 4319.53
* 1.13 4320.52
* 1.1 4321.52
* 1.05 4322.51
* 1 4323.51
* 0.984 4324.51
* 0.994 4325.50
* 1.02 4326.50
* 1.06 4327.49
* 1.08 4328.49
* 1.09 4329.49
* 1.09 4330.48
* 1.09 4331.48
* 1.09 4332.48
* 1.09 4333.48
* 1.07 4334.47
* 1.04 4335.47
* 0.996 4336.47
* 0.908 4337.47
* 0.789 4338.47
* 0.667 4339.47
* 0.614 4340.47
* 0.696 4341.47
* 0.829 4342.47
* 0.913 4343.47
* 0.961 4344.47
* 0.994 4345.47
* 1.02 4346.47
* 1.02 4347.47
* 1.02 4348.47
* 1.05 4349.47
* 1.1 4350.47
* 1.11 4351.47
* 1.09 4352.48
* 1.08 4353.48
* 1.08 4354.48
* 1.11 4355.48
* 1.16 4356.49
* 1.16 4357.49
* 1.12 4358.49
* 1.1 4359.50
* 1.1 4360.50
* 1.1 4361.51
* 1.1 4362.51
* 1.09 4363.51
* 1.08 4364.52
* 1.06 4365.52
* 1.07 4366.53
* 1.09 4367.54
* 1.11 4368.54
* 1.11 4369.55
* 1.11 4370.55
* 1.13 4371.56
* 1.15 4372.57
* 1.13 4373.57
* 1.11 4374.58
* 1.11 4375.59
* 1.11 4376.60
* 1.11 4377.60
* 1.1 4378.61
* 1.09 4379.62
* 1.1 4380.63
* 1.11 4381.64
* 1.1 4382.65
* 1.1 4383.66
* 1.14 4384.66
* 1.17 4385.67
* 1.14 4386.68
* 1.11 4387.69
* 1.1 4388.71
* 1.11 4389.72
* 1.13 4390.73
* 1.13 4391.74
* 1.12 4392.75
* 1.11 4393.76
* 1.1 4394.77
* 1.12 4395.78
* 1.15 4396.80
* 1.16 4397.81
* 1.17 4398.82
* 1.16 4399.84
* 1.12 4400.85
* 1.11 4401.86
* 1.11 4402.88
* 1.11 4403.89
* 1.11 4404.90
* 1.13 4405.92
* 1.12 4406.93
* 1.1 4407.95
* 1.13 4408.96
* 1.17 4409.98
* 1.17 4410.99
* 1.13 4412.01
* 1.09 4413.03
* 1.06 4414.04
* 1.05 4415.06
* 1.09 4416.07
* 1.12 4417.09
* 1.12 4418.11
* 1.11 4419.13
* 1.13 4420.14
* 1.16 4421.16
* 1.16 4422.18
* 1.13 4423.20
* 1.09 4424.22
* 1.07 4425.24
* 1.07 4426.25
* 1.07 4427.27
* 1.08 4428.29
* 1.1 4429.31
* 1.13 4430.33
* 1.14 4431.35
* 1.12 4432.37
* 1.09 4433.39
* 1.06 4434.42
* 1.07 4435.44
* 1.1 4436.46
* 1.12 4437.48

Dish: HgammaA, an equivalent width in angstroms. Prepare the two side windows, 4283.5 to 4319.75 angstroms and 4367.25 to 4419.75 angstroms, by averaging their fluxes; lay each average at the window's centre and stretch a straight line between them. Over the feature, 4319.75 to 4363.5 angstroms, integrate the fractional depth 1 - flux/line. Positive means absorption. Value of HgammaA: 4.2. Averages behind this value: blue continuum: 1.14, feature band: 1.02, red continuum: 1.12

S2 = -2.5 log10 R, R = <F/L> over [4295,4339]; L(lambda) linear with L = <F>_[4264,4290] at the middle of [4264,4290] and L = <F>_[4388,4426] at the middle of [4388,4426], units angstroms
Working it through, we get 0.043 mag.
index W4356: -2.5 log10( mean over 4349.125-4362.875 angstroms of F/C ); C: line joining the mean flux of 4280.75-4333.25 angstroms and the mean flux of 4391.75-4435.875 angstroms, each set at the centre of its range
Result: 0.01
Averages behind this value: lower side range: 1.12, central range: 1.1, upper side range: 1.11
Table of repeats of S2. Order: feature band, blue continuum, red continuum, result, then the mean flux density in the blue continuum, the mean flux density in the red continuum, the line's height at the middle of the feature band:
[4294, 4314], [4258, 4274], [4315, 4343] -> -0.07 mag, 1.15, 1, 1.06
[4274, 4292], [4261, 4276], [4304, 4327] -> -0.02 mag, 1.14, 1.1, 1.13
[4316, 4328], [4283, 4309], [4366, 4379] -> 0.06 mag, 1.14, 1.11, 1.13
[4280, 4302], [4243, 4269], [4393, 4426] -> -0.01 mag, 1.14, 1.12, 1.14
